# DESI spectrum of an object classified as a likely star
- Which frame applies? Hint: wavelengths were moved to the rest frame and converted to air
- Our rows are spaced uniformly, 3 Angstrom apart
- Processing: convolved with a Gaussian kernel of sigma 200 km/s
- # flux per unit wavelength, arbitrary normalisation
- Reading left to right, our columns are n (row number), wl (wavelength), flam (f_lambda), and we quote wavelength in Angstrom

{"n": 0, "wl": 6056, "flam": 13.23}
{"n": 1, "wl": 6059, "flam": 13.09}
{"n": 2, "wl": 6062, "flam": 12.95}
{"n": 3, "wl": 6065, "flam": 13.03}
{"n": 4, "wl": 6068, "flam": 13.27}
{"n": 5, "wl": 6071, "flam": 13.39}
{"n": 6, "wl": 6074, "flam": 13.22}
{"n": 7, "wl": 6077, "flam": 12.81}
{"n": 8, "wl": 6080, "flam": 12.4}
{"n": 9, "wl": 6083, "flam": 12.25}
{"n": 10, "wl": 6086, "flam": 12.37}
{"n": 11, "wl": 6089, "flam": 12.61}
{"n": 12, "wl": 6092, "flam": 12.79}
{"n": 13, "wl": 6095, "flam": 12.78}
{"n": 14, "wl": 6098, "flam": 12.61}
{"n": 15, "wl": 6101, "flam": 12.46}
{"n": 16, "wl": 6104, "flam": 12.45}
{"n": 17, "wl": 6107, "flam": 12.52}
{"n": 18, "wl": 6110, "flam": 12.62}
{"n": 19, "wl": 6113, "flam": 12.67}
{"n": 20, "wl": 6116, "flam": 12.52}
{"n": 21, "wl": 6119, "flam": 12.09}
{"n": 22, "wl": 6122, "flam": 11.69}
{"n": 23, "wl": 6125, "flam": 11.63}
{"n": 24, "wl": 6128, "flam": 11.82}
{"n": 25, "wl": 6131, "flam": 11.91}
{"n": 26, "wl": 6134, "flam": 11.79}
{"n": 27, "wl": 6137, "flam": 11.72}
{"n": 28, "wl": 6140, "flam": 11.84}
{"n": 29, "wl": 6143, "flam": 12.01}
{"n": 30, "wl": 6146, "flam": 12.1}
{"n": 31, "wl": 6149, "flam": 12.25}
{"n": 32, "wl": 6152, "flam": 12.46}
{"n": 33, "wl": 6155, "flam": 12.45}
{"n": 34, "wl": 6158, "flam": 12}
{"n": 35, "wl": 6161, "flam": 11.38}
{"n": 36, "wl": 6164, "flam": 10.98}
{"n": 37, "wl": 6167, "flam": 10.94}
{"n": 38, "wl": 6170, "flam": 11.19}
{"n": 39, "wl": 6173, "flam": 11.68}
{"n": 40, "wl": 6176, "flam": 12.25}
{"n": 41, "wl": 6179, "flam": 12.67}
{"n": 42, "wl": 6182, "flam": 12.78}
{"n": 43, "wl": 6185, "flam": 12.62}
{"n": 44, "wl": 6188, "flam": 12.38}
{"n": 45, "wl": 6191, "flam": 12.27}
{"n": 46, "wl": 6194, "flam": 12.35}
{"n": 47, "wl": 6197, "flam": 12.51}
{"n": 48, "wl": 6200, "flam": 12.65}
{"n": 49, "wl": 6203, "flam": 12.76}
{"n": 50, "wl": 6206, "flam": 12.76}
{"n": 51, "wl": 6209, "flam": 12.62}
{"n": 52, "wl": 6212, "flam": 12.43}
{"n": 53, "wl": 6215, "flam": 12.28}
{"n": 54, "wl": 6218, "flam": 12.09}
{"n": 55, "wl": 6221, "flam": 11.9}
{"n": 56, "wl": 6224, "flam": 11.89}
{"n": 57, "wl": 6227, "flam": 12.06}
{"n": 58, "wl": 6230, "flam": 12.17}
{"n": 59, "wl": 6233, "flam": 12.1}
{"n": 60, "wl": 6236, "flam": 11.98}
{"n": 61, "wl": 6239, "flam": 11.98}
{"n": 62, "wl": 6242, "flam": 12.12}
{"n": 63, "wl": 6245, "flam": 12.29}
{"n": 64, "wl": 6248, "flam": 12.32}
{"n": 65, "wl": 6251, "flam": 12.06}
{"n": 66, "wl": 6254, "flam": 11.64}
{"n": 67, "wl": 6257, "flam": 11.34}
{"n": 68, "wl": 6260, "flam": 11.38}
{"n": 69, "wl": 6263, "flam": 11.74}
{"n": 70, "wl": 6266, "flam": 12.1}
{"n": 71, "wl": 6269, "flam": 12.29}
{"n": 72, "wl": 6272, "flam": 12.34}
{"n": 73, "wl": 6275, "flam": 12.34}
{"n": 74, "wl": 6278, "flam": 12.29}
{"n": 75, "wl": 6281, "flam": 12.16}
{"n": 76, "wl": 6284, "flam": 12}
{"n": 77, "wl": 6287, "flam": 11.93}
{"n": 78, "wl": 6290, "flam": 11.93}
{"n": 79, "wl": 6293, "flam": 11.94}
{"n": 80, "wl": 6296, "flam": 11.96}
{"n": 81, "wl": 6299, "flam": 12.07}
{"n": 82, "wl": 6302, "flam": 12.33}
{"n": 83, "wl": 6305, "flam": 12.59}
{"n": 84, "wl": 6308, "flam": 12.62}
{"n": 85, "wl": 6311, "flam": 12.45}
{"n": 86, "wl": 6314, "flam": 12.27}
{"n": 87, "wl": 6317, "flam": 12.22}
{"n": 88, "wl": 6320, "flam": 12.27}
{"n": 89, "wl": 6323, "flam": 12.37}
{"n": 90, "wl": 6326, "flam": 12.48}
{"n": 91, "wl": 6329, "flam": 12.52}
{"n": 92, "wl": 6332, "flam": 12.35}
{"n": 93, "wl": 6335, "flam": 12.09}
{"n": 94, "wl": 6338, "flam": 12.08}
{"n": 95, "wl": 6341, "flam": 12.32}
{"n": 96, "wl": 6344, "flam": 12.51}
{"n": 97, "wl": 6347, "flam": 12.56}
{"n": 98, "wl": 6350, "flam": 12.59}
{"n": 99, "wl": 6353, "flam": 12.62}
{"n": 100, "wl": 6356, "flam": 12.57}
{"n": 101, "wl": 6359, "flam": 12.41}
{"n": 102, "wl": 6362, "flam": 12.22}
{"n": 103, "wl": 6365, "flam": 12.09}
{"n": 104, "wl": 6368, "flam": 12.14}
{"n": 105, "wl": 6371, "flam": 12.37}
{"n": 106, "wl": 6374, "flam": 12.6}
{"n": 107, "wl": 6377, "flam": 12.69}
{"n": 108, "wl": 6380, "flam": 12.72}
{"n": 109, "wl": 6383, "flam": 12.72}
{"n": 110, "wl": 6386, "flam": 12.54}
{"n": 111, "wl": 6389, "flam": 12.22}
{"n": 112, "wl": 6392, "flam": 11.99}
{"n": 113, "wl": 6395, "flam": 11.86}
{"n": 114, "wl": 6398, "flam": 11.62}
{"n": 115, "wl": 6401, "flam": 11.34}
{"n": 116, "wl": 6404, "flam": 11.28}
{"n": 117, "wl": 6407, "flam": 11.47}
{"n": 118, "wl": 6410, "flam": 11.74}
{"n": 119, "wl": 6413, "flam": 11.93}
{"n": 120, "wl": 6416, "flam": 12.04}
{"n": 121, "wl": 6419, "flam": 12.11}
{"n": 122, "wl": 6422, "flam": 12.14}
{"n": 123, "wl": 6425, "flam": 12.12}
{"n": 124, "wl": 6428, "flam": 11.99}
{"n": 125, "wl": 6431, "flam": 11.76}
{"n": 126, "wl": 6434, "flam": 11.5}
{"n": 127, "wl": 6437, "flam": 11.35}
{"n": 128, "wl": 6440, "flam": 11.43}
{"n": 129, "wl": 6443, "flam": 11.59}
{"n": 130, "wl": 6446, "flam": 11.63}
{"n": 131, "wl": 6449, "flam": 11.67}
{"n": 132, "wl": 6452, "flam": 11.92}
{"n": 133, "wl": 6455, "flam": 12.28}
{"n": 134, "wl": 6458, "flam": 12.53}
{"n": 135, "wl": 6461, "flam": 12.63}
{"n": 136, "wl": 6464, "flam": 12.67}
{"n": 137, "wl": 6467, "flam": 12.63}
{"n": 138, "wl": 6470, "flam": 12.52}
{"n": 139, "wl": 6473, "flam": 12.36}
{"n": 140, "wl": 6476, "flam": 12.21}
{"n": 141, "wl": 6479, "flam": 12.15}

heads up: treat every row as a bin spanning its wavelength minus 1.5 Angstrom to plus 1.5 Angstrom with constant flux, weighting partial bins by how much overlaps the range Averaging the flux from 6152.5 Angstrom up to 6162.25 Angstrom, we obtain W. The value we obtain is 12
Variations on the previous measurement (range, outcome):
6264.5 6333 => 12.3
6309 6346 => 12.3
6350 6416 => 12.2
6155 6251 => 12.1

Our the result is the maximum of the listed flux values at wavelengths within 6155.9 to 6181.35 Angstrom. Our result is 12.67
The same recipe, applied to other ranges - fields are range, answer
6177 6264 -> 12.78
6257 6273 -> 12.34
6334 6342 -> 12.32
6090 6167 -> 12.79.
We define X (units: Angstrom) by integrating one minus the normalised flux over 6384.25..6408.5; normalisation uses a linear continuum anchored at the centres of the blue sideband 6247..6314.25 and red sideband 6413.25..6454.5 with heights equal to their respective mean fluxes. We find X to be 0.15 Angstrom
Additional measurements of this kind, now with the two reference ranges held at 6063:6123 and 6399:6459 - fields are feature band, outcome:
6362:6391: -1.3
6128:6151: 1.0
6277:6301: 0.2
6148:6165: 0.7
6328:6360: -1.1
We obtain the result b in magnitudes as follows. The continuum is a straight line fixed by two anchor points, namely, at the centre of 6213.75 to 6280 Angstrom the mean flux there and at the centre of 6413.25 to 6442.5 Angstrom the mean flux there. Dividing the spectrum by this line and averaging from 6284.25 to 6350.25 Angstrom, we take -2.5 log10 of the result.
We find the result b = -0.03 mag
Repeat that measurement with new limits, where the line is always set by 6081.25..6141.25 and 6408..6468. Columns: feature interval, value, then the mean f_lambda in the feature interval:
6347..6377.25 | -0.03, 12.4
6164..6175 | 0.09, 11.3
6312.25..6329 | -0.02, 12.3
